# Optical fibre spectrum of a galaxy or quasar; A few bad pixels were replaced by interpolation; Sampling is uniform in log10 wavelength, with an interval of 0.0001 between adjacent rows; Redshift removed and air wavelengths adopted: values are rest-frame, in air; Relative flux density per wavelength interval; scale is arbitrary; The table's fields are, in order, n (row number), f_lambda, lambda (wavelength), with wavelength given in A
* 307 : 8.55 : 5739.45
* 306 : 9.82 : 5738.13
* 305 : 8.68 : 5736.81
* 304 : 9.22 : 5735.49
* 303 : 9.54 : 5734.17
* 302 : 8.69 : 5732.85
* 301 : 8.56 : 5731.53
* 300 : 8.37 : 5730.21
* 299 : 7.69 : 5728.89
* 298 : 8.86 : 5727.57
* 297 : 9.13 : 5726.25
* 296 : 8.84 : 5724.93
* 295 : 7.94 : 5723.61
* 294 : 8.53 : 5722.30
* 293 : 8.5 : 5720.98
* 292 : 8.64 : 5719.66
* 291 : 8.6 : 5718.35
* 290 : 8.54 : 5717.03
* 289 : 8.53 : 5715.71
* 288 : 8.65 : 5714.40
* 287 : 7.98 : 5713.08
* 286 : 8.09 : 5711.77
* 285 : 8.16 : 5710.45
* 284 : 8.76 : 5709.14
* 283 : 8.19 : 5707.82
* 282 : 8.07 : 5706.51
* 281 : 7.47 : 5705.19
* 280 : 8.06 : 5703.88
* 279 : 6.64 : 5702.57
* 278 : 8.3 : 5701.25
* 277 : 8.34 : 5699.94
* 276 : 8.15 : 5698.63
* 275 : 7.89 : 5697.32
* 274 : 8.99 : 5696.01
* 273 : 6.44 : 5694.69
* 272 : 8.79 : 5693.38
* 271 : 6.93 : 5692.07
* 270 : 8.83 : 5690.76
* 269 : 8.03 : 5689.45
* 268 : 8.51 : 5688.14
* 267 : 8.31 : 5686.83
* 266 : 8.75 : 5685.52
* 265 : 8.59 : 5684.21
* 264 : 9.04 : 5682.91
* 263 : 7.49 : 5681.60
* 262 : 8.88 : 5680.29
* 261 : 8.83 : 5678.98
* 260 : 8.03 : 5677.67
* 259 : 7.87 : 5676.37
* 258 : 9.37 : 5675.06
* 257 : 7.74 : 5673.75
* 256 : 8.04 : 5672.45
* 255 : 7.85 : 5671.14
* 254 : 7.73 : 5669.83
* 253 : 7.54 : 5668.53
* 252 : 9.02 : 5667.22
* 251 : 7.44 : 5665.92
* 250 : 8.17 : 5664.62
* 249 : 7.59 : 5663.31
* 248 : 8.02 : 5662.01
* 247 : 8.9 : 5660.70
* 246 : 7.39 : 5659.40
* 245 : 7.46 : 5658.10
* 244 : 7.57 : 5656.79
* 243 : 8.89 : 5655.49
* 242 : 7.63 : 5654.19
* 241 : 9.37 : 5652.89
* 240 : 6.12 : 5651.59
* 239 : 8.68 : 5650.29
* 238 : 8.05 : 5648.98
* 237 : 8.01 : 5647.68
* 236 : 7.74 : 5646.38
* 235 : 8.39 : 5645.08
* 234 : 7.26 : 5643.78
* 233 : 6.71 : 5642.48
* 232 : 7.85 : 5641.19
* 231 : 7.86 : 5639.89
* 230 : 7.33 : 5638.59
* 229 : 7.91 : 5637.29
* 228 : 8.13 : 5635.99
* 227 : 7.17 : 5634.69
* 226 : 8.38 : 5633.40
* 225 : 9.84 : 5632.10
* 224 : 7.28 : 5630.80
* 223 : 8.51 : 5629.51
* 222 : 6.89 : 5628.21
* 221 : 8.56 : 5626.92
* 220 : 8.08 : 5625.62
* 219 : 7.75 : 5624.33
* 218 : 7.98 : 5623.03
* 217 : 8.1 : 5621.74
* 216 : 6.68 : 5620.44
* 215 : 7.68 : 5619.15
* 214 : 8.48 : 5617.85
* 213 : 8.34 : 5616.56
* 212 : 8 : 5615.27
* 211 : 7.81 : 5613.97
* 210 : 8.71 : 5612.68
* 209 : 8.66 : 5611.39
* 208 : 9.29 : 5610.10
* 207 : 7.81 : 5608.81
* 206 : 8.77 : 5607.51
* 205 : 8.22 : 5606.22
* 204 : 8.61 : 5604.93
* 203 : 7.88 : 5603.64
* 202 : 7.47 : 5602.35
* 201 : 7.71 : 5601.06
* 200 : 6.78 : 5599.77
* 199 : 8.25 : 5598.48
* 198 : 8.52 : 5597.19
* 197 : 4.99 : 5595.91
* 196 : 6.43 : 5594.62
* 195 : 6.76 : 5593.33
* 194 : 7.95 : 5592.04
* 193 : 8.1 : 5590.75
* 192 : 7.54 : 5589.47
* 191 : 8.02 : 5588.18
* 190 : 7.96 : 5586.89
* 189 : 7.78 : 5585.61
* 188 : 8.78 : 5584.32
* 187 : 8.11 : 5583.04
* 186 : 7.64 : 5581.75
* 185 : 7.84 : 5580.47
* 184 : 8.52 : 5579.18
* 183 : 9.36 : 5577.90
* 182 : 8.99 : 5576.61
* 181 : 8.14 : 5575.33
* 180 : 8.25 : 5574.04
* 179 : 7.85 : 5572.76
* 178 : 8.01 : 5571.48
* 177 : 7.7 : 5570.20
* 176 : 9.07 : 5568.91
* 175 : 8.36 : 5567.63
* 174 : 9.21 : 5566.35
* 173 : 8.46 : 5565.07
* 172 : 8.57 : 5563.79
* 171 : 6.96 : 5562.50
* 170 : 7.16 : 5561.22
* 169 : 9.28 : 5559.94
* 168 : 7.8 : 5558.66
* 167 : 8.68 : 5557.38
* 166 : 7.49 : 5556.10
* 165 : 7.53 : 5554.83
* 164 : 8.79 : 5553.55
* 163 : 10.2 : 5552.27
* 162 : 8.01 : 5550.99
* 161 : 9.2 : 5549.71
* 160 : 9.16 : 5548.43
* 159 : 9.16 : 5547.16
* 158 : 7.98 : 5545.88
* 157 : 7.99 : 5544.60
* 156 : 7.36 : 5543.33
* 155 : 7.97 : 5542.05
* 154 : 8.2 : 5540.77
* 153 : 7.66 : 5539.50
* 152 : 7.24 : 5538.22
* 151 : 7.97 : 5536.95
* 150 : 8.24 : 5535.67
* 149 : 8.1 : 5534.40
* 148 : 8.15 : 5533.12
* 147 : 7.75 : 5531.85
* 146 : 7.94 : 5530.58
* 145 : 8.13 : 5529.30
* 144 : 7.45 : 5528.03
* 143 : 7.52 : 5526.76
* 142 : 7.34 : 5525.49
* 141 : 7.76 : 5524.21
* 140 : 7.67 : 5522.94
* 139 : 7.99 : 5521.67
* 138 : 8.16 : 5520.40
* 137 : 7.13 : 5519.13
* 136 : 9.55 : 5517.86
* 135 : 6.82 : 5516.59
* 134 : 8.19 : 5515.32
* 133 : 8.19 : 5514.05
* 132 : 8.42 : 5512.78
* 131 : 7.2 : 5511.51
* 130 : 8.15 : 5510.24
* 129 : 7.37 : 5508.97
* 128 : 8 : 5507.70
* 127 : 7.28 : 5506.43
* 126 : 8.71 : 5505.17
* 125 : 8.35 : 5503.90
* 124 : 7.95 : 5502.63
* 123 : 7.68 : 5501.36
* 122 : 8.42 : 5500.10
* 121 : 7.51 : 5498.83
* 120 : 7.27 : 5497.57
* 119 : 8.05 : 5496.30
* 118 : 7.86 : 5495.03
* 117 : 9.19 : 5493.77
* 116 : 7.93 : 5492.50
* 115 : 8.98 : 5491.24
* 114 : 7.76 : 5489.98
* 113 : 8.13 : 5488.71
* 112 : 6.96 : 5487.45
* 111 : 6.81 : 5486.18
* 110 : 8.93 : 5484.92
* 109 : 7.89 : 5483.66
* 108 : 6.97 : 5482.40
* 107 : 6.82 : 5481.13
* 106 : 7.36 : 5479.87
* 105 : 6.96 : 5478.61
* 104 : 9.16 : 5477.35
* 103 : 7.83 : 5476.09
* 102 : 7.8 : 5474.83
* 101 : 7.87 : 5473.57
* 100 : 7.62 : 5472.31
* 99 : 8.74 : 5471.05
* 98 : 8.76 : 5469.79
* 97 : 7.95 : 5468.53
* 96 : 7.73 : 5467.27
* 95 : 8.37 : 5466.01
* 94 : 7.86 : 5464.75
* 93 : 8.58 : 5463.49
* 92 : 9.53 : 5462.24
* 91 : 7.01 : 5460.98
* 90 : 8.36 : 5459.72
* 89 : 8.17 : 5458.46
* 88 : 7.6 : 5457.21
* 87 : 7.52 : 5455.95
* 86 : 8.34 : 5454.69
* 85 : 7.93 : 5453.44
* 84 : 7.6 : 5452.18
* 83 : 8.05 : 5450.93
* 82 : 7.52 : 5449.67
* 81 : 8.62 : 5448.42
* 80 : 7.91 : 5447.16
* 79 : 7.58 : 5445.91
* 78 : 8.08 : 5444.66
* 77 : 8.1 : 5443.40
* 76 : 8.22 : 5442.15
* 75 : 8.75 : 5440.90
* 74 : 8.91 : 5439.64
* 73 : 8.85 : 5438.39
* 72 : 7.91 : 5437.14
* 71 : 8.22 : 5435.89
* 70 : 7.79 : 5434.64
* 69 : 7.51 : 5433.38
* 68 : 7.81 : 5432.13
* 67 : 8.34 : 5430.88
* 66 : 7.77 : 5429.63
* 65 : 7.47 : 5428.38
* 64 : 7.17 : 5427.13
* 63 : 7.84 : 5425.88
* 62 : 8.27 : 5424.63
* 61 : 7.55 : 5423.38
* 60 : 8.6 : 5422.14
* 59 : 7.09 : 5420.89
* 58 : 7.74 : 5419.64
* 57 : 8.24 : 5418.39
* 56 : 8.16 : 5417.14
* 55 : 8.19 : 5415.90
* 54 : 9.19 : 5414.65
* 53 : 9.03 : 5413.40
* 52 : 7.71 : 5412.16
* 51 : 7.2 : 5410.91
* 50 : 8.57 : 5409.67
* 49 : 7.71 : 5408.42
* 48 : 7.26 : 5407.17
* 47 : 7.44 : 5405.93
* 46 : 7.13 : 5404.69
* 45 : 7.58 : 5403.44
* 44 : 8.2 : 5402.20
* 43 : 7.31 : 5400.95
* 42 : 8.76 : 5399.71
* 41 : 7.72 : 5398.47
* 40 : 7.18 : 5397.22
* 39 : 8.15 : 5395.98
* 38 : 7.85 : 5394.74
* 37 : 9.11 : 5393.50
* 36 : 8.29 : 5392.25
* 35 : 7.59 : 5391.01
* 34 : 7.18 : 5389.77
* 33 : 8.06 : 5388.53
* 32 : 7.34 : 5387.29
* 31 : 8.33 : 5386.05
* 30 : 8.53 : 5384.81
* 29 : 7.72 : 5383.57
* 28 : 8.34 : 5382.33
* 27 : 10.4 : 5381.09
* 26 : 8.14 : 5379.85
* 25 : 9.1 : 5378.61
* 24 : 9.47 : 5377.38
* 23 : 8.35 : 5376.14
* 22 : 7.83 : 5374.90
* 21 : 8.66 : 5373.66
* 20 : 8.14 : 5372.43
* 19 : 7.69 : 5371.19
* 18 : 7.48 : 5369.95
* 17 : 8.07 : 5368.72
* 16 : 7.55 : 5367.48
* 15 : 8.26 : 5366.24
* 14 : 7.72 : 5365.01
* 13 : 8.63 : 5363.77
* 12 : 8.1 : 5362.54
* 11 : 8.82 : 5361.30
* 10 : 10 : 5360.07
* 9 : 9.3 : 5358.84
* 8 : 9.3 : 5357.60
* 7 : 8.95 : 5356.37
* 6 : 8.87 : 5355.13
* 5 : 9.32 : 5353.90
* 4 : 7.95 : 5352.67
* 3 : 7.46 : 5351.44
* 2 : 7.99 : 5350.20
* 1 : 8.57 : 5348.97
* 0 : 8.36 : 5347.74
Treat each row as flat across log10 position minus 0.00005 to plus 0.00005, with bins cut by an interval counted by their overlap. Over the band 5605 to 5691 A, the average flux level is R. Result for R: 8.09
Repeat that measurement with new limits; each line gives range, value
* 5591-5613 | 7.8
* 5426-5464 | 8.04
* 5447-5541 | 7.93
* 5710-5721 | 8.41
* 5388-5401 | 7.95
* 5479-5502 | 7.8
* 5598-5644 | 7.97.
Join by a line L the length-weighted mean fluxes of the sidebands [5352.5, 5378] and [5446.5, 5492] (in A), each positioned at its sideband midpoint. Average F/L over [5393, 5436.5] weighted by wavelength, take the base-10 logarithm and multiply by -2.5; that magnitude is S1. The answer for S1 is 0.04 mag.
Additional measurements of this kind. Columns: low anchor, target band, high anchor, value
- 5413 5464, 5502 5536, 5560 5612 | 0.019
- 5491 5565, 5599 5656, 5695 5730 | 0.025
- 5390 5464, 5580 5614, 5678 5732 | 0.041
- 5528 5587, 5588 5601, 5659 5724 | 0.124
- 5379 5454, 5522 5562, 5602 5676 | -0.010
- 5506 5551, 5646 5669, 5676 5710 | 0.019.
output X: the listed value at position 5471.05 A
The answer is 8.74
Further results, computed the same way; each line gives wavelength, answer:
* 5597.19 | 8.52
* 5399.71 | 8.76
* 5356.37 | 8.95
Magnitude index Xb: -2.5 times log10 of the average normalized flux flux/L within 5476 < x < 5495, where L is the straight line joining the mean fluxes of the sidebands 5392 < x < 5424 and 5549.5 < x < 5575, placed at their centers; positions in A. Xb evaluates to 0.039 mag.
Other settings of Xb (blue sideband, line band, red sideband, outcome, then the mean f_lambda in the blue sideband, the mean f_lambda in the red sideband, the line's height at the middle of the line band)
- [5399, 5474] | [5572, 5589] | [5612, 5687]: -0.03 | 8.02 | 8.03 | 8.03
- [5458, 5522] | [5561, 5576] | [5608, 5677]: -0.03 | 7.96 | 7.99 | 7.98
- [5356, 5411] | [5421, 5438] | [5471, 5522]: 0.03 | 8.19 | 7.89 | 8.07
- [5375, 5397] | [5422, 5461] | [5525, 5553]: 0.03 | 8.32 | 8.13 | 8.25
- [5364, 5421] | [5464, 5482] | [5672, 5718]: 0.03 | 8.07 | 8.21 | 8.11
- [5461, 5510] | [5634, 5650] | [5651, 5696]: 0.05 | 7.96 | 8.11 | 8.08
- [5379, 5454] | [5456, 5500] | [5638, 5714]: 0.01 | 8.02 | 8.04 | 8.02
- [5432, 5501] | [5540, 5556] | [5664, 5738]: -0.04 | 8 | 8.31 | 8.11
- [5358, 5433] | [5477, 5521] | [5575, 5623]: 0.02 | 8.11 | 7.96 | 8.03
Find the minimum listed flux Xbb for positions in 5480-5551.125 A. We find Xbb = 6.81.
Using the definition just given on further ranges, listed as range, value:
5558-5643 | 4.99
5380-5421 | 7.09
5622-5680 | 6.12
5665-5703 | 6.44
